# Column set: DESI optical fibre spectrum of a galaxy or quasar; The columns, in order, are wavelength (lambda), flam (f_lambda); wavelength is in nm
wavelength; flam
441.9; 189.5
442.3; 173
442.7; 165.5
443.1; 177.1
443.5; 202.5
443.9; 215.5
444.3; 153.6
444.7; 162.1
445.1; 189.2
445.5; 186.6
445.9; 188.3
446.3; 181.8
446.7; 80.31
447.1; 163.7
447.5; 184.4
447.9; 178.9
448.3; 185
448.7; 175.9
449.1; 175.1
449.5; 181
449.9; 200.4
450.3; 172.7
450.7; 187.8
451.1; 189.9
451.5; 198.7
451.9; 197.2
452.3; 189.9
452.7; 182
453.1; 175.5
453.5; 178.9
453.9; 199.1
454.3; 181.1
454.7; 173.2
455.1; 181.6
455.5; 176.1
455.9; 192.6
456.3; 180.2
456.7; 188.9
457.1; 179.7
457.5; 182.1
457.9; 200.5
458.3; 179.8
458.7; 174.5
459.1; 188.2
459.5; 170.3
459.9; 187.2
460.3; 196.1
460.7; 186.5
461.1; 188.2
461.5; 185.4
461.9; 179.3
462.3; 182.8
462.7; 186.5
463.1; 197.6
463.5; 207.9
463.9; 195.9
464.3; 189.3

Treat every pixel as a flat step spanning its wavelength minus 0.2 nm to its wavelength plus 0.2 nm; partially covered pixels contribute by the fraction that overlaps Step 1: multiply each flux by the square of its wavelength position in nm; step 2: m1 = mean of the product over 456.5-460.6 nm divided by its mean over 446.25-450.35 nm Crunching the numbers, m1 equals 1.13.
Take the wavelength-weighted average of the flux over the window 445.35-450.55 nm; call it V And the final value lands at 173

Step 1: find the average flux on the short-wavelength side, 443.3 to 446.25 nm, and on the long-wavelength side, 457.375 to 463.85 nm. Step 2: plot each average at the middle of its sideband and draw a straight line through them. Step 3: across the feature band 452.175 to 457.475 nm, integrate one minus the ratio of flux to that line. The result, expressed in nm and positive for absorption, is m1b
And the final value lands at 0.10 nm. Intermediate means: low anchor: 185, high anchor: 187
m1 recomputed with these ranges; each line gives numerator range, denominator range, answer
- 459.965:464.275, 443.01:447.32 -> 1.19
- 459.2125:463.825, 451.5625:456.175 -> 1.05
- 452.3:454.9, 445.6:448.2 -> 1.14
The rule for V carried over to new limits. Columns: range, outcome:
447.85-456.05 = 184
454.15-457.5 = 182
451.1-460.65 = 185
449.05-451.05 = 185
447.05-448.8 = 179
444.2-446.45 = 178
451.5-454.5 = 187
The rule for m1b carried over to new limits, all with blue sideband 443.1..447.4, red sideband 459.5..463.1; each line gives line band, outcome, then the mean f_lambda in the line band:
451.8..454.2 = -0.10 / 186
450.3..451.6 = -0.08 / 189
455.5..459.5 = -0.02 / 184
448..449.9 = -0.06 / 181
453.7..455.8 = -0.02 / 183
